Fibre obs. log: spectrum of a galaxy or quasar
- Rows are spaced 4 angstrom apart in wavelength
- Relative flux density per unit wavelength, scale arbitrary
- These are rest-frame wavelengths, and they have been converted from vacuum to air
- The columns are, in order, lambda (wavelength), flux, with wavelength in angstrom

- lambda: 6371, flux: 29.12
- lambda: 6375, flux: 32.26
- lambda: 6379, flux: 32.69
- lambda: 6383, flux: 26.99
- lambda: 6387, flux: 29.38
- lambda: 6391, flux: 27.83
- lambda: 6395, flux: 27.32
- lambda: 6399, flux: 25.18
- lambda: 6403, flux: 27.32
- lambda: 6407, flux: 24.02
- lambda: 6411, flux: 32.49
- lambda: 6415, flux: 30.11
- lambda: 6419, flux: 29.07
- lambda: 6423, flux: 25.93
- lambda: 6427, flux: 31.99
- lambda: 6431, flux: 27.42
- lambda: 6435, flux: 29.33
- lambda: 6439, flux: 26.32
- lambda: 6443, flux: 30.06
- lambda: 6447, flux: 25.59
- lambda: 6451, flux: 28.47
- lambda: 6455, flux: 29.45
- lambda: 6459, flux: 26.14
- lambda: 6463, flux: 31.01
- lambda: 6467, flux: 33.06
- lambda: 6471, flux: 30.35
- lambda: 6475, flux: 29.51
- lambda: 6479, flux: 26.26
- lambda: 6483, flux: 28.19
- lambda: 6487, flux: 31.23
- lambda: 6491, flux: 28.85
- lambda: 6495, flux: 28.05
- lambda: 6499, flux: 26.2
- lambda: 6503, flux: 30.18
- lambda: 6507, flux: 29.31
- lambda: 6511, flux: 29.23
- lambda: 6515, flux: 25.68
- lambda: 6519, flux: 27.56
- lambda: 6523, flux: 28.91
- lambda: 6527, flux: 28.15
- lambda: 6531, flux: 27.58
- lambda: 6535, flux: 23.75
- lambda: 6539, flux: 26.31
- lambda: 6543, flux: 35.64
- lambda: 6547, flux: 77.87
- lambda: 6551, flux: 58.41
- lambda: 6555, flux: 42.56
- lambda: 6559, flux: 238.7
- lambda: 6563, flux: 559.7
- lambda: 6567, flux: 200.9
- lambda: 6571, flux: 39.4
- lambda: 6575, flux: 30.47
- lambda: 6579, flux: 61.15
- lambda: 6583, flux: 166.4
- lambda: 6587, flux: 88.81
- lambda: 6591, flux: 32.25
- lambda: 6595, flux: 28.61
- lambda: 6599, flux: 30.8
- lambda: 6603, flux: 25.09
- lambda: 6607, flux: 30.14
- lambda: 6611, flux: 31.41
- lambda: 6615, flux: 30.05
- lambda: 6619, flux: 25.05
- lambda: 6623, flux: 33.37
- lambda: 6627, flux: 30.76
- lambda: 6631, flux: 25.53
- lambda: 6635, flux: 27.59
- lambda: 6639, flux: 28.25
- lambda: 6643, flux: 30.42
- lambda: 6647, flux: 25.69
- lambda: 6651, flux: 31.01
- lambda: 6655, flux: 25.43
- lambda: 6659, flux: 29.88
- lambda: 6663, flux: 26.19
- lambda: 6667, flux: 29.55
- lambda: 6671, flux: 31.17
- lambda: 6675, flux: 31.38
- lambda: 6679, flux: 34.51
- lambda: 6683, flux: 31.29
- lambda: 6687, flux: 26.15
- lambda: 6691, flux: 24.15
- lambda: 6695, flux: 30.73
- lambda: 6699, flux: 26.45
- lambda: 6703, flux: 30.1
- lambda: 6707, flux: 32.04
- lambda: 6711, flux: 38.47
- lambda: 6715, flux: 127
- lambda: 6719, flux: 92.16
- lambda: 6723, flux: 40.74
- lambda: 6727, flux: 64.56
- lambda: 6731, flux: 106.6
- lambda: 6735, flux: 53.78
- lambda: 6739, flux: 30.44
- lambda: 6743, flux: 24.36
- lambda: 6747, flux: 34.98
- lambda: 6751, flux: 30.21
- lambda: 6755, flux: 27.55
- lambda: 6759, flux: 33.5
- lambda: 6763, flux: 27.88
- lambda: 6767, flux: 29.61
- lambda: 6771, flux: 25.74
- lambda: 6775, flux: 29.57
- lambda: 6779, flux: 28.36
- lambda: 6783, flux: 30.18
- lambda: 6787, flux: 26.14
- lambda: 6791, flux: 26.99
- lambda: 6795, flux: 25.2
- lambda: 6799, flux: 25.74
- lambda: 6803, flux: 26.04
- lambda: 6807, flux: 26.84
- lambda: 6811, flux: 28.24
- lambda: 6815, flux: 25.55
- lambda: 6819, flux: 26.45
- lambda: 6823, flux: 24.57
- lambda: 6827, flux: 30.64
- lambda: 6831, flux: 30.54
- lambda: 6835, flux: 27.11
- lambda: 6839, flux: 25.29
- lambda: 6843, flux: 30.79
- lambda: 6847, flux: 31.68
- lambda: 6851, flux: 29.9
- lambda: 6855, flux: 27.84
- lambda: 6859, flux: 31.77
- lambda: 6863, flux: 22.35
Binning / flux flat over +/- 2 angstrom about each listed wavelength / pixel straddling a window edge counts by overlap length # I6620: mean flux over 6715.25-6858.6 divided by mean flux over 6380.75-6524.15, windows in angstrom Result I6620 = 1.2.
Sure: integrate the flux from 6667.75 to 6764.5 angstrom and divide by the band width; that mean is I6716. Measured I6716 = 42.8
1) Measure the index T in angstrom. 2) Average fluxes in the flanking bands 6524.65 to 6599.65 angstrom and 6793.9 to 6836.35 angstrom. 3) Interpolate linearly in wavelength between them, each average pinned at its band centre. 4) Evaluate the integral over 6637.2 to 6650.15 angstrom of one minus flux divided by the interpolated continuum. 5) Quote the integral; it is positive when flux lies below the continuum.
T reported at 7.94 angstrom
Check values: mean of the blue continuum 95.4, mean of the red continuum 27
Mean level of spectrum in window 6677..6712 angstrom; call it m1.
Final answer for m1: 30.2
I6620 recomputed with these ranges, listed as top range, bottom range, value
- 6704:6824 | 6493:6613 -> 0.56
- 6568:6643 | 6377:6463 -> 1.56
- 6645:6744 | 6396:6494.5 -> 1.47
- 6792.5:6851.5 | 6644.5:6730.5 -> 0.68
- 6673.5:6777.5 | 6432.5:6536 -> 1.47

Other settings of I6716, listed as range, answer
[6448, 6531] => 28.7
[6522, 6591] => 101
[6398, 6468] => 28.5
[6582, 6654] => 38.1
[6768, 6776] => 27.7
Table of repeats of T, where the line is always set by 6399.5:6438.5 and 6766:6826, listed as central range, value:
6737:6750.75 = -1.4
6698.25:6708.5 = -0.9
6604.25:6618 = -1.1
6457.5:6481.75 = -1.0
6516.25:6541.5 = 0.8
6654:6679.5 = -2.0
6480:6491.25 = -0.4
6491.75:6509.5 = -0.2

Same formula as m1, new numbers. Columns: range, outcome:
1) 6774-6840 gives 27.3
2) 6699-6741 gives 59.9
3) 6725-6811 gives 34.8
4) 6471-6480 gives 28.6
